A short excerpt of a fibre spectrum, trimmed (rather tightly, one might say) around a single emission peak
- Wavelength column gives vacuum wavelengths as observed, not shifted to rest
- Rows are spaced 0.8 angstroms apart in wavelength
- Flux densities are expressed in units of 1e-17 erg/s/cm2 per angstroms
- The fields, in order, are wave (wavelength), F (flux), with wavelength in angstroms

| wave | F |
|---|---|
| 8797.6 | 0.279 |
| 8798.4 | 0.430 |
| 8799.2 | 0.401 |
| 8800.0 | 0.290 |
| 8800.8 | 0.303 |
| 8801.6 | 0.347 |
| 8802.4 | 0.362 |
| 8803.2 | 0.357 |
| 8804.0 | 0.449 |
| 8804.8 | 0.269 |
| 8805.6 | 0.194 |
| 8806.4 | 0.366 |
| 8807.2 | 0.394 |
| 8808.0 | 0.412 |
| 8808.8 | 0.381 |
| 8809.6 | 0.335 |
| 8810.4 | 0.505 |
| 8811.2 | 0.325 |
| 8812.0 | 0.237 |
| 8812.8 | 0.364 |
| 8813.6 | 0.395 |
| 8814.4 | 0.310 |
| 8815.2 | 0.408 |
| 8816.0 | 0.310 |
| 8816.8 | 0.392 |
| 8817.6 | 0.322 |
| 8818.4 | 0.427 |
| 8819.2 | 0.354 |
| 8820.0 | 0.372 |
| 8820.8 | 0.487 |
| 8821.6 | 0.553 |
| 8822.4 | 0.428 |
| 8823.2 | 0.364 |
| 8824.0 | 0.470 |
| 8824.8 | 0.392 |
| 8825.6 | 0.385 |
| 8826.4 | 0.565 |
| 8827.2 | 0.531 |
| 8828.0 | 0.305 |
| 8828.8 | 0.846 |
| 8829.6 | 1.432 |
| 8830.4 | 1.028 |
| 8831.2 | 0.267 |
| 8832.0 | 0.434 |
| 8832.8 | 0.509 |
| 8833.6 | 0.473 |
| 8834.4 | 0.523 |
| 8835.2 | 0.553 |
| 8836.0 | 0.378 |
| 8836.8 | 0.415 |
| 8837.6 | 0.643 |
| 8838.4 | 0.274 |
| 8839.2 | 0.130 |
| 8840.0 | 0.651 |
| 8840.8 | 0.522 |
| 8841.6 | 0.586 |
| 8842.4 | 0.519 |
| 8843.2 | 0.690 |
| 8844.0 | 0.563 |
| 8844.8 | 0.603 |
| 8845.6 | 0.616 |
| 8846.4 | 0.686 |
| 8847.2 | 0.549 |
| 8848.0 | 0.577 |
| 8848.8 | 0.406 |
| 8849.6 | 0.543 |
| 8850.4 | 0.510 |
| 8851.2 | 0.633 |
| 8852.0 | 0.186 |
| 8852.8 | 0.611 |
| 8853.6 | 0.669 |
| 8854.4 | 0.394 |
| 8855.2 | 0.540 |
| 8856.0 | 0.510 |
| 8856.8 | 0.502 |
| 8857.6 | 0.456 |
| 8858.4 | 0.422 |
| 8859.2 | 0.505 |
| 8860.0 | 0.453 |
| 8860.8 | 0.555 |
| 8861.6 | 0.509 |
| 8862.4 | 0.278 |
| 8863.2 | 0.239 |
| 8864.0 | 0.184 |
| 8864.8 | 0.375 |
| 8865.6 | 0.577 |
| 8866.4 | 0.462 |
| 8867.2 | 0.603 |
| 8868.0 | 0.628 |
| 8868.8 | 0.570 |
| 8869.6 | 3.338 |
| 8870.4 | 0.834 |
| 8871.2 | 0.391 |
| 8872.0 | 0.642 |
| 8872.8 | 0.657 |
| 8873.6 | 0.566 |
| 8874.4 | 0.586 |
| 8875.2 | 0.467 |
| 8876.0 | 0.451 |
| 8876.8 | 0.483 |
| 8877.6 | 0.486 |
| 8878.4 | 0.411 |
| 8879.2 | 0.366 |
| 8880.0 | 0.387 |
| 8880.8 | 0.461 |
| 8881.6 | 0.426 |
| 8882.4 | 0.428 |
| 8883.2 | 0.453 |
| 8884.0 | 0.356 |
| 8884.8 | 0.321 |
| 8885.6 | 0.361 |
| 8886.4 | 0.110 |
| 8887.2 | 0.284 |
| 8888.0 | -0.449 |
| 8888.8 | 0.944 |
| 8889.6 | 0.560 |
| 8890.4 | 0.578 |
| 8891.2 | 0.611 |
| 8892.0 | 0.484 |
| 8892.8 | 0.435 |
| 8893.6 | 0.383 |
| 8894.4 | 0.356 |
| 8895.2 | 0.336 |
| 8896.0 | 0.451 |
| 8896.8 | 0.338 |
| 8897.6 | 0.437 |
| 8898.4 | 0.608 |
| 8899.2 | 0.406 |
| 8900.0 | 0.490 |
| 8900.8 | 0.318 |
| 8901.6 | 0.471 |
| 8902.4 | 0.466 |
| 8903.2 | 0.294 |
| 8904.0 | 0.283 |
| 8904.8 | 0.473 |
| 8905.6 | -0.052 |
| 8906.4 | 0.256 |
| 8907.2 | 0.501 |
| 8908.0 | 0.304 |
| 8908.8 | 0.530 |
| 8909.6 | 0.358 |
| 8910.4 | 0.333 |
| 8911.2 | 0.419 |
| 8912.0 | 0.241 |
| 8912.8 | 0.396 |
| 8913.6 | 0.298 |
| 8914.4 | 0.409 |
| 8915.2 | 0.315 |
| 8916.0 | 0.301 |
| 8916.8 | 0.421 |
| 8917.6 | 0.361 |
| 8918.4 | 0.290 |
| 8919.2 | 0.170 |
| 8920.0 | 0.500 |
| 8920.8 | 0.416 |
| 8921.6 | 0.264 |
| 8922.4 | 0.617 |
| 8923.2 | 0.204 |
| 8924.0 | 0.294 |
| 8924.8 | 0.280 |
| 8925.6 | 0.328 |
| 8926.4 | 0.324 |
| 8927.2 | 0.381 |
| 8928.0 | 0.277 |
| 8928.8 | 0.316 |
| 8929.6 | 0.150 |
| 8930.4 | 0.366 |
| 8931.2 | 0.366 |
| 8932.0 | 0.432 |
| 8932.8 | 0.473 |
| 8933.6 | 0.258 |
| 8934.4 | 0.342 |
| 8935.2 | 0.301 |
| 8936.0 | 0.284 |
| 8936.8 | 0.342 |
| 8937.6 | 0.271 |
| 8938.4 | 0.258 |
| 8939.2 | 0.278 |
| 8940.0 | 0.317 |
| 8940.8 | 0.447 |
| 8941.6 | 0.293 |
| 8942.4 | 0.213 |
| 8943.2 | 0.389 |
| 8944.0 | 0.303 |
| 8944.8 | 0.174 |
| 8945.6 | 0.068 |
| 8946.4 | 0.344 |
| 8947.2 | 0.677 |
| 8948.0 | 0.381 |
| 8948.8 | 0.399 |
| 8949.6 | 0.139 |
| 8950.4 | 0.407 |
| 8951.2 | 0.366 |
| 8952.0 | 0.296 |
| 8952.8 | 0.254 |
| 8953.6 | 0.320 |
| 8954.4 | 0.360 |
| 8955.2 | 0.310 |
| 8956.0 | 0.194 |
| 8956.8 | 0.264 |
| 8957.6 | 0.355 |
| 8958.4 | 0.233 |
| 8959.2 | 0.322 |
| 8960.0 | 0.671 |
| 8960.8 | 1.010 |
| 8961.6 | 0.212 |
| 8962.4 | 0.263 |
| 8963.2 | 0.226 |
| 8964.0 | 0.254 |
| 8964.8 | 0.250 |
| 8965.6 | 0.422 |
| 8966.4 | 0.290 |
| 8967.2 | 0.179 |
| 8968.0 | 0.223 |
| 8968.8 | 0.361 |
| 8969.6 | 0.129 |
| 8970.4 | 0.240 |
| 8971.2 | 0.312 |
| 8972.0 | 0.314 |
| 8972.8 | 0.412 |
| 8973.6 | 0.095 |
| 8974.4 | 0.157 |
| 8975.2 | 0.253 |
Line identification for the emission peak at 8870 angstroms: Mg II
